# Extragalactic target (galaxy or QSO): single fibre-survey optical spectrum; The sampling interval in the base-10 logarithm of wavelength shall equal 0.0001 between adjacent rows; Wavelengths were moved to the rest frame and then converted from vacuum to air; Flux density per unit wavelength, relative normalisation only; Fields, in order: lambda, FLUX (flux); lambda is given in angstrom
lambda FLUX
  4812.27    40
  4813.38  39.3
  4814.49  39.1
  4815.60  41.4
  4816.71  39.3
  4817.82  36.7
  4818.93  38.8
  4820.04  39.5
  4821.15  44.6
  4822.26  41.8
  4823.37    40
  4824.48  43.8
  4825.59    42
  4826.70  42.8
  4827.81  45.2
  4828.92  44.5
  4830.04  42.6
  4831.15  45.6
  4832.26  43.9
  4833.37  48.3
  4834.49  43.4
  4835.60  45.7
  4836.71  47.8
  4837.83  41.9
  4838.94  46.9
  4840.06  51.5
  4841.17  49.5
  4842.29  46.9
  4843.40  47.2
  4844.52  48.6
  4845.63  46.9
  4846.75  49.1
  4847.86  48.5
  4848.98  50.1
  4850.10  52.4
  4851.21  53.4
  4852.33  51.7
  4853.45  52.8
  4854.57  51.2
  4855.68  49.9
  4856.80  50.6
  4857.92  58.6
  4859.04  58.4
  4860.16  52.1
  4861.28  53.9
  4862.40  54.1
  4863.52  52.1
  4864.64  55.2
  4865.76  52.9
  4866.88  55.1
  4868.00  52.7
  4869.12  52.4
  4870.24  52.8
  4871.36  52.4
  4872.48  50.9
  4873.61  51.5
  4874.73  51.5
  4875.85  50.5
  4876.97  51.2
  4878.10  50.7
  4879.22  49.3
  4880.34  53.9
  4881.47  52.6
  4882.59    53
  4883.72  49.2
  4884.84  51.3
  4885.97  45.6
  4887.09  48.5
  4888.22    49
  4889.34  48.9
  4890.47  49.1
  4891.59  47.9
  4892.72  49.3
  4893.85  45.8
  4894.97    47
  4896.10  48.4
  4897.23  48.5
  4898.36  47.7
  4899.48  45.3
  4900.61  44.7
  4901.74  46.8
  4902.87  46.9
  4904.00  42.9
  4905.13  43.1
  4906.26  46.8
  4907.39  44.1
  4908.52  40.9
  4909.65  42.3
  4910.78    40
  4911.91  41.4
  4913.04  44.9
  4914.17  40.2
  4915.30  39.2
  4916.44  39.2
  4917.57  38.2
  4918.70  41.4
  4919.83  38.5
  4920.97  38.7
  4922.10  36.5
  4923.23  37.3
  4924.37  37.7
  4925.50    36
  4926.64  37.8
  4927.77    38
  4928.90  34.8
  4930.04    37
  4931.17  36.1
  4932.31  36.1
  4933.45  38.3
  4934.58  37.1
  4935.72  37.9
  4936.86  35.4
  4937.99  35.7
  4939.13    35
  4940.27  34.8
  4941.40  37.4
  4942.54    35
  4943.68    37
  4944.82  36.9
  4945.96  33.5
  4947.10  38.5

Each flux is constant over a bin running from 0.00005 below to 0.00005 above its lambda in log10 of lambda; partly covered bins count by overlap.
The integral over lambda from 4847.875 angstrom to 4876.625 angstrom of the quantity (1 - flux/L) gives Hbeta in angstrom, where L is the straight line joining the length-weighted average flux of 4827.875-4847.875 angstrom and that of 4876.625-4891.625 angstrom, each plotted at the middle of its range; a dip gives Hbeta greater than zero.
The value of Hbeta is -2.6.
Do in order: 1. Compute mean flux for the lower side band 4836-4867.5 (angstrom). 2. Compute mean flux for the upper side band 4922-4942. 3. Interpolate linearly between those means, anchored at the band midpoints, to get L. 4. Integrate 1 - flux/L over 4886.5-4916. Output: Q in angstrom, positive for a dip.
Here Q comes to -2.2 angstrom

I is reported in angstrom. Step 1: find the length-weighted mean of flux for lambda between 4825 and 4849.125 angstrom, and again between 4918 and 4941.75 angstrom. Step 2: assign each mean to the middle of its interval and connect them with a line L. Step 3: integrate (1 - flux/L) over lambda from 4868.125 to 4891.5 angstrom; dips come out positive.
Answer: -4.83 angstrom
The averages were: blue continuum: 46.3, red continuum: 37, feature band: 50.7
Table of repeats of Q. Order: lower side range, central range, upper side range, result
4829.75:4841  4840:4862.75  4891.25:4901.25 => -2.4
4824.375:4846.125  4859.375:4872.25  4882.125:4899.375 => -1.6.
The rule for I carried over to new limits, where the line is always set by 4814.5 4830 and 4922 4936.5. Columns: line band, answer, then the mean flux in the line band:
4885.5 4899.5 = -3.4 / 47.9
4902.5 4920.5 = -1.9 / 41.8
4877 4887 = -3.0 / 50.6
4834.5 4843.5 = -1.4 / 47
